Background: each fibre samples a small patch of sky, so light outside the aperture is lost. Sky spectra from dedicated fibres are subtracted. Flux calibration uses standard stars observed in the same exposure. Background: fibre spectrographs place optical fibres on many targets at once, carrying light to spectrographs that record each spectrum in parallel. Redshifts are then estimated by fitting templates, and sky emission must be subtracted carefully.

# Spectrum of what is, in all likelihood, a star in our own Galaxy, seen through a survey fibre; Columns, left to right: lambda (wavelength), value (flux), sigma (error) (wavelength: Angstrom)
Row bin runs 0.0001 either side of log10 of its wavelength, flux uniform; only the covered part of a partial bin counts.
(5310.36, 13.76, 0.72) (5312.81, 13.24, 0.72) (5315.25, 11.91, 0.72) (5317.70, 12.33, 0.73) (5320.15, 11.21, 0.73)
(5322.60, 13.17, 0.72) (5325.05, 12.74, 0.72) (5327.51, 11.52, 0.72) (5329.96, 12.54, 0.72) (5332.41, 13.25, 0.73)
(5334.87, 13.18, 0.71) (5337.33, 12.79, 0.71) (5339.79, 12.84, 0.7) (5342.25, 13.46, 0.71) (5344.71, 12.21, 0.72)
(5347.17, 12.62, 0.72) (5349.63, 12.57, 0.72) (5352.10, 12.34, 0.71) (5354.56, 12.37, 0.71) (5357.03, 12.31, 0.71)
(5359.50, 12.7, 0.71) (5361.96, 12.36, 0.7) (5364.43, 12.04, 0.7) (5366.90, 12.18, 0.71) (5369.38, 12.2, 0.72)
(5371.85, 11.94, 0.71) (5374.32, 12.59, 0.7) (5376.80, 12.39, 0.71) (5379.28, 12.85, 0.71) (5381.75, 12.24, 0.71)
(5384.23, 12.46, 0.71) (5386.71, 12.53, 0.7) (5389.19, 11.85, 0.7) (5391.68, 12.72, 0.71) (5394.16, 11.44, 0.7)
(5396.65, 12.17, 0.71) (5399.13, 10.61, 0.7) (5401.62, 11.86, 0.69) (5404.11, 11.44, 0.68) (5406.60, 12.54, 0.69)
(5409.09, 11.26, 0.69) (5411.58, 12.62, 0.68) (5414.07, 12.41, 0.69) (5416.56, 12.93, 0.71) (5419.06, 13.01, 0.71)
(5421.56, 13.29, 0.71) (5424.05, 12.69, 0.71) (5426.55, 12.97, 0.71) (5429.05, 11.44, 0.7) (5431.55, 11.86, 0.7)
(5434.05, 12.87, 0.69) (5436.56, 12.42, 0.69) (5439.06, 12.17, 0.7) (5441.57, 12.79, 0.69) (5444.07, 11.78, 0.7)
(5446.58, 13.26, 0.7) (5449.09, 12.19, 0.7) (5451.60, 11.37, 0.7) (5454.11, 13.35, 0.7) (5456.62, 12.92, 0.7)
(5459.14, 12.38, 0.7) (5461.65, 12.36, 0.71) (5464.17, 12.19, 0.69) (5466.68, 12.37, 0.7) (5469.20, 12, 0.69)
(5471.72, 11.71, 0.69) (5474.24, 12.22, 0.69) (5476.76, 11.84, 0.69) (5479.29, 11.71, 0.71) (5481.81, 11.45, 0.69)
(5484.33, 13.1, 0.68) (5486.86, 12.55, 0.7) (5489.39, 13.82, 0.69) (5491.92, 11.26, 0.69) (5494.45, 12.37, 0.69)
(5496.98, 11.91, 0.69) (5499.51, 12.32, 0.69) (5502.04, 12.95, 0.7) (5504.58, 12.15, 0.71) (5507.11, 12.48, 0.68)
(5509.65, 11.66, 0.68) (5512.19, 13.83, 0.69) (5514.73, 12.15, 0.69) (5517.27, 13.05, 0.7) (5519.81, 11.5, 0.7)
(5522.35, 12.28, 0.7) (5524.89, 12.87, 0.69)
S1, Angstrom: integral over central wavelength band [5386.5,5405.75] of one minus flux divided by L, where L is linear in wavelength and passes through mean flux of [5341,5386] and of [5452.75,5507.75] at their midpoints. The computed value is 0.9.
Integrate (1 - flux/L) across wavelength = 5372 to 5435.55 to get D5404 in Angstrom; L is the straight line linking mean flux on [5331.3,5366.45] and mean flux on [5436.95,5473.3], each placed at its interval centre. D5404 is 1.1 Angstrom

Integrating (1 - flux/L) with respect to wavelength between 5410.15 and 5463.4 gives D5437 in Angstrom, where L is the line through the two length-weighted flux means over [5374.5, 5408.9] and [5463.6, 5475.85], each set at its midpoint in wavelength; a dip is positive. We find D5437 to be -1.93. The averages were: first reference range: 12.1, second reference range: 12.1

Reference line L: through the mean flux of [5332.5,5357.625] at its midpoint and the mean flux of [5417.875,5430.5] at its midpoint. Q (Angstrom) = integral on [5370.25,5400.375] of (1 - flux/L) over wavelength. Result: 1.27 Angstrom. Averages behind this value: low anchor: 12.7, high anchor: 12.7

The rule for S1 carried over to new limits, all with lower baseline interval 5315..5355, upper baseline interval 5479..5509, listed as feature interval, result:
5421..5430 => -0.1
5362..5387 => 0.3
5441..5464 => -0.1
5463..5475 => 0.3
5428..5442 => 0.2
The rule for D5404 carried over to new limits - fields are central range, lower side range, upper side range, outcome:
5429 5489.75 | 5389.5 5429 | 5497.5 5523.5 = 0.0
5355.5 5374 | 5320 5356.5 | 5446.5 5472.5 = 0.4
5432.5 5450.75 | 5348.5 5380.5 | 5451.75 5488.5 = -0.2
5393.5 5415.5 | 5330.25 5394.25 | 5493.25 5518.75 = 1.2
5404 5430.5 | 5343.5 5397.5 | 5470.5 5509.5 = -0.4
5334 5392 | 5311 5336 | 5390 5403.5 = -1.8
